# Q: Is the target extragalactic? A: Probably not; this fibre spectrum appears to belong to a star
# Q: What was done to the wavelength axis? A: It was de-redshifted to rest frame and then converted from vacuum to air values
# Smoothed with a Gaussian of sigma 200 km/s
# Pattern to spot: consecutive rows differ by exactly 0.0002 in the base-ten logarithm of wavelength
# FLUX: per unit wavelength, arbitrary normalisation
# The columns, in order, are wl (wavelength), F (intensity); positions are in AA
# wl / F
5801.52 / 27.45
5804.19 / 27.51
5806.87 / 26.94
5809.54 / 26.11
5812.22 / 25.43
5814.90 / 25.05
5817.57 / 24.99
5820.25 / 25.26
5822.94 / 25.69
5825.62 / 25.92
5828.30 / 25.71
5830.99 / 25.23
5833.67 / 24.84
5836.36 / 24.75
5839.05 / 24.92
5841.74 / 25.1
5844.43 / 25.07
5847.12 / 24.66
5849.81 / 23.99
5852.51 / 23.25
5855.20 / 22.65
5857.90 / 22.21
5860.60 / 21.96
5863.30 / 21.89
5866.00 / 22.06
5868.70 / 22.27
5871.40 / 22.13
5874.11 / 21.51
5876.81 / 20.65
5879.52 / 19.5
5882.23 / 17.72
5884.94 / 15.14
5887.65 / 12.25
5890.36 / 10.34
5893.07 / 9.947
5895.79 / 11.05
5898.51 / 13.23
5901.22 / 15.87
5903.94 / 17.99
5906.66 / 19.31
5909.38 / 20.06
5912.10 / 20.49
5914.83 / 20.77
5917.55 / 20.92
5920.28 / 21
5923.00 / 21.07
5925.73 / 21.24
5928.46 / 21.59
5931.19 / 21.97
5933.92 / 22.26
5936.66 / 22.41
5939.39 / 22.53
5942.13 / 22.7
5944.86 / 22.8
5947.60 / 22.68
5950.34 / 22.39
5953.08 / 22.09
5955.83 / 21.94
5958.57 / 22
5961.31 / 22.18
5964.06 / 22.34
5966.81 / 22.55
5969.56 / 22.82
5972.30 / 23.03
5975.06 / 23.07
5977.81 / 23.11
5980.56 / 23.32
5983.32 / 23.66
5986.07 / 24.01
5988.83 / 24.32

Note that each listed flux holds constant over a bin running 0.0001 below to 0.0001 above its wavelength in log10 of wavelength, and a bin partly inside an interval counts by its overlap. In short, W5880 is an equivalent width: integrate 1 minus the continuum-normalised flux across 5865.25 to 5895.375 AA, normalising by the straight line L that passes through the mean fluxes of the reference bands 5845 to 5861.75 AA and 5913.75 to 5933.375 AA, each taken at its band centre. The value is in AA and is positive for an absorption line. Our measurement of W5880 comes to 7.0 AA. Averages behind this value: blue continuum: 23.2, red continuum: 21.3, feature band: 17.3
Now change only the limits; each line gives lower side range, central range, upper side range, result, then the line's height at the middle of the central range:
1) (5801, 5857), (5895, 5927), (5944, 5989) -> 6.8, 23.8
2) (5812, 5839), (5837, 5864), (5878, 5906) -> -3.1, 21.2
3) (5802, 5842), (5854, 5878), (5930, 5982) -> 2.6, 24.6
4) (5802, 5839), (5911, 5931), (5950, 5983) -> 2.1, 23.6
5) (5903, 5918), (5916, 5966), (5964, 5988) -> -1.4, 21.4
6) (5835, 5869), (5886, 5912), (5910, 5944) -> 8.7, 22.3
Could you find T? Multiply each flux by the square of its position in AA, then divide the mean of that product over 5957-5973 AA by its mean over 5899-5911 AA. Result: 1.27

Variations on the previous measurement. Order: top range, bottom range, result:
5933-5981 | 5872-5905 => 1.48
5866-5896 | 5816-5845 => 0.69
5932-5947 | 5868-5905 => 1.41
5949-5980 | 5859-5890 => 1.19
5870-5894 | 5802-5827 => 0.66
